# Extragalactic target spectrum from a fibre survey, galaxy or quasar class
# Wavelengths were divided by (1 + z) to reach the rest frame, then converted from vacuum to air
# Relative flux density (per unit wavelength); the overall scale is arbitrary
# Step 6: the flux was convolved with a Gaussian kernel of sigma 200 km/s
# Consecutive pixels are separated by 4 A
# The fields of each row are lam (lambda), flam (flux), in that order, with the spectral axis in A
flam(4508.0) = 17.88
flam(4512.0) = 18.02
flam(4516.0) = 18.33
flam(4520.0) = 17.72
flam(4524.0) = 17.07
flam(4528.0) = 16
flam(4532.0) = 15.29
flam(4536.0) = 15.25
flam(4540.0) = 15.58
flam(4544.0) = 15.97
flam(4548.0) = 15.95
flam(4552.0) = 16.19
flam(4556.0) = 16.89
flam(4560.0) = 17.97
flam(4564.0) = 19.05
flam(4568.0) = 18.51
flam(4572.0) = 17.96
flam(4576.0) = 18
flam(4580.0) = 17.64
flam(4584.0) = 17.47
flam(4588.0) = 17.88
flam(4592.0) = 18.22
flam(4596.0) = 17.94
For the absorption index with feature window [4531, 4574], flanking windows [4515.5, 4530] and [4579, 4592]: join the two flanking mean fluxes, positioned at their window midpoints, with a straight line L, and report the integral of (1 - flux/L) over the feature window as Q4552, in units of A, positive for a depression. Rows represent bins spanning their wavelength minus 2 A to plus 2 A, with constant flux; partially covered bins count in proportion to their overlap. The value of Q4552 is 1.6 A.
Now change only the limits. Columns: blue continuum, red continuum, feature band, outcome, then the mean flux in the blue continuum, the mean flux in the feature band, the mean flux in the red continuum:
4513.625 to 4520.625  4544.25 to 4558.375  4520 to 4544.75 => 1.9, 18.1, 16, 16.3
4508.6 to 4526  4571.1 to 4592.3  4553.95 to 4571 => -0.3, 17.8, 18.1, 17.8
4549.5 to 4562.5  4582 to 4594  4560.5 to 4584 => -0.9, 17.1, 18.2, 17.9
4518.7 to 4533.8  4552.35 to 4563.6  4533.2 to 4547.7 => 1.1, 16.5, 15.6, 17.5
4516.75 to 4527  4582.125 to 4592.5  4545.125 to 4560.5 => 0.9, 17.4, 16.6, 17.8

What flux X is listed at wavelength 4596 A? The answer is 17.94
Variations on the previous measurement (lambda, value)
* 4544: 15.97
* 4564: 19.05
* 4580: 17.64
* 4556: 16.89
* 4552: 16.19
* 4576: 18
